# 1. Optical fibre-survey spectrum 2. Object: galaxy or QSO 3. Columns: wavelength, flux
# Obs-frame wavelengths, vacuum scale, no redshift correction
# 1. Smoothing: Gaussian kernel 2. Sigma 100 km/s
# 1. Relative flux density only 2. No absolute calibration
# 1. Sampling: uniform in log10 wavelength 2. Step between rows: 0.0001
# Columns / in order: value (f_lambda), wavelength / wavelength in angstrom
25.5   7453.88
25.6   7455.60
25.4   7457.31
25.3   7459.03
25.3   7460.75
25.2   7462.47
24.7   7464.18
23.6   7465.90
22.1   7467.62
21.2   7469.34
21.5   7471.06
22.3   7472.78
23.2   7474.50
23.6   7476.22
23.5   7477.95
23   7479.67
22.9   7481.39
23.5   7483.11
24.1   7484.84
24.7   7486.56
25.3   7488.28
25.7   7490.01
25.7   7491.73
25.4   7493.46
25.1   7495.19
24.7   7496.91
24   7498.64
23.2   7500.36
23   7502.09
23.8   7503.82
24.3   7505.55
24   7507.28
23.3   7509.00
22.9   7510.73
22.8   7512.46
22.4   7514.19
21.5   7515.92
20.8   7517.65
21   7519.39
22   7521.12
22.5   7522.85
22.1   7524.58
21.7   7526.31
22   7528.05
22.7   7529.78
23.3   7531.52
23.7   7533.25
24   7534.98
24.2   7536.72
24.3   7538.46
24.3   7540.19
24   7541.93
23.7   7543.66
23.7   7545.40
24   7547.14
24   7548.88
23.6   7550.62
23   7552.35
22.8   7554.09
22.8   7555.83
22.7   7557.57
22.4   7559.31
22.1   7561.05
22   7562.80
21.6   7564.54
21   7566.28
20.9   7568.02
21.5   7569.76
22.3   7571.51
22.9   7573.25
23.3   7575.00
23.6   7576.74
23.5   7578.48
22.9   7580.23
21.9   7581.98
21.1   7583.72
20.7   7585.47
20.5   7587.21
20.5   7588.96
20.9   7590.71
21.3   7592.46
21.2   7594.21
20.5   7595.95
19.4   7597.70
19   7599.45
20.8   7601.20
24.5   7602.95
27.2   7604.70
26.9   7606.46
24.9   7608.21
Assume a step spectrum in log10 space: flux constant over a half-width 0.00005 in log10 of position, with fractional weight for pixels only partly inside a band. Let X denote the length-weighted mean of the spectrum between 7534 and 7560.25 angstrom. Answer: 23.6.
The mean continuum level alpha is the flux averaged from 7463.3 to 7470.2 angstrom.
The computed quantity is 22.9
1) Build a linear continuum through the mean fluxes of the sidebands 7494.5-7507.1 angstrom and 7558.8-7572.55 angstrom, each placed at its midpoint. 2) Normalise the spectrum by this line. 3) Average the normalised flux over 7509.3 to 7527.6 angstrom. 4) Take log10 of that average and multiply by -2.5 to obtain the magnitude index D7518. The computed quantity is 0.07 mag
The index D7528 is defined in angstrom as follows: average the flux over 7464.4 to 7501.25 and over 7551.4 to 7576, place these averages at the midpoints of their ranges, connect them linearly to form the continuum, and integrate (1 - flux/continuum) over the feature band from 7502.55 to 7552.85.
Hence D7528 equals -0.4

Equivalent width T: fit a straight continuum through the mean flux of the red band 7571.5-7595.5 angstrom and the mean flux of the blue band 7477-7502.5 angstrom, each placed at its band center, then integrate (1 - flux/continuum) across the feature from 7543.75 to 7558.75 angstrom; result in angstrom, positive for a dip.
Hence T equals -0.4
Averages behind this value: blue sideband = 24.3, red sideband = 21.9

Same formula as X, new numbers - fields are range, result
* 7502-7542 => 22.9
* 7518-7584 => 22.8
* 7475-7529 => 23.4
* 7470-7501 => 24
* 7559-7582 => 22.3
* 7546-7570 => 22.5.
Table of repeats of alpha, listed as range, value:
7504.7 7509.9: 23.9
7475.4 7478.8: 23.5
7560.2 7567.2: 21.7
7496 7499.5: 24.4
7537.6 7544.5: 24.1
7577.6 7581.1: 23.2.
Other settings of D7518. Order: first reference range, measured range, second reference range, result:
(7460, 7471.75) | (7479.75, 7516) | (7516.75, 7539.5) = -0.04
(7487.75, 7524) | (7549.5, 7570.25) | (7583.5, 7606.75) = 0.01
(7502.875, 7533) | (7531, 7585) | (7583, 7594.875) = -0.06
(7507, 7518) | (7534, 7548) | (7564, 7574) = -0.09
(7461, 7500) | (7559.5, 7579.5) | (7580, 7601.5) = -0.04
